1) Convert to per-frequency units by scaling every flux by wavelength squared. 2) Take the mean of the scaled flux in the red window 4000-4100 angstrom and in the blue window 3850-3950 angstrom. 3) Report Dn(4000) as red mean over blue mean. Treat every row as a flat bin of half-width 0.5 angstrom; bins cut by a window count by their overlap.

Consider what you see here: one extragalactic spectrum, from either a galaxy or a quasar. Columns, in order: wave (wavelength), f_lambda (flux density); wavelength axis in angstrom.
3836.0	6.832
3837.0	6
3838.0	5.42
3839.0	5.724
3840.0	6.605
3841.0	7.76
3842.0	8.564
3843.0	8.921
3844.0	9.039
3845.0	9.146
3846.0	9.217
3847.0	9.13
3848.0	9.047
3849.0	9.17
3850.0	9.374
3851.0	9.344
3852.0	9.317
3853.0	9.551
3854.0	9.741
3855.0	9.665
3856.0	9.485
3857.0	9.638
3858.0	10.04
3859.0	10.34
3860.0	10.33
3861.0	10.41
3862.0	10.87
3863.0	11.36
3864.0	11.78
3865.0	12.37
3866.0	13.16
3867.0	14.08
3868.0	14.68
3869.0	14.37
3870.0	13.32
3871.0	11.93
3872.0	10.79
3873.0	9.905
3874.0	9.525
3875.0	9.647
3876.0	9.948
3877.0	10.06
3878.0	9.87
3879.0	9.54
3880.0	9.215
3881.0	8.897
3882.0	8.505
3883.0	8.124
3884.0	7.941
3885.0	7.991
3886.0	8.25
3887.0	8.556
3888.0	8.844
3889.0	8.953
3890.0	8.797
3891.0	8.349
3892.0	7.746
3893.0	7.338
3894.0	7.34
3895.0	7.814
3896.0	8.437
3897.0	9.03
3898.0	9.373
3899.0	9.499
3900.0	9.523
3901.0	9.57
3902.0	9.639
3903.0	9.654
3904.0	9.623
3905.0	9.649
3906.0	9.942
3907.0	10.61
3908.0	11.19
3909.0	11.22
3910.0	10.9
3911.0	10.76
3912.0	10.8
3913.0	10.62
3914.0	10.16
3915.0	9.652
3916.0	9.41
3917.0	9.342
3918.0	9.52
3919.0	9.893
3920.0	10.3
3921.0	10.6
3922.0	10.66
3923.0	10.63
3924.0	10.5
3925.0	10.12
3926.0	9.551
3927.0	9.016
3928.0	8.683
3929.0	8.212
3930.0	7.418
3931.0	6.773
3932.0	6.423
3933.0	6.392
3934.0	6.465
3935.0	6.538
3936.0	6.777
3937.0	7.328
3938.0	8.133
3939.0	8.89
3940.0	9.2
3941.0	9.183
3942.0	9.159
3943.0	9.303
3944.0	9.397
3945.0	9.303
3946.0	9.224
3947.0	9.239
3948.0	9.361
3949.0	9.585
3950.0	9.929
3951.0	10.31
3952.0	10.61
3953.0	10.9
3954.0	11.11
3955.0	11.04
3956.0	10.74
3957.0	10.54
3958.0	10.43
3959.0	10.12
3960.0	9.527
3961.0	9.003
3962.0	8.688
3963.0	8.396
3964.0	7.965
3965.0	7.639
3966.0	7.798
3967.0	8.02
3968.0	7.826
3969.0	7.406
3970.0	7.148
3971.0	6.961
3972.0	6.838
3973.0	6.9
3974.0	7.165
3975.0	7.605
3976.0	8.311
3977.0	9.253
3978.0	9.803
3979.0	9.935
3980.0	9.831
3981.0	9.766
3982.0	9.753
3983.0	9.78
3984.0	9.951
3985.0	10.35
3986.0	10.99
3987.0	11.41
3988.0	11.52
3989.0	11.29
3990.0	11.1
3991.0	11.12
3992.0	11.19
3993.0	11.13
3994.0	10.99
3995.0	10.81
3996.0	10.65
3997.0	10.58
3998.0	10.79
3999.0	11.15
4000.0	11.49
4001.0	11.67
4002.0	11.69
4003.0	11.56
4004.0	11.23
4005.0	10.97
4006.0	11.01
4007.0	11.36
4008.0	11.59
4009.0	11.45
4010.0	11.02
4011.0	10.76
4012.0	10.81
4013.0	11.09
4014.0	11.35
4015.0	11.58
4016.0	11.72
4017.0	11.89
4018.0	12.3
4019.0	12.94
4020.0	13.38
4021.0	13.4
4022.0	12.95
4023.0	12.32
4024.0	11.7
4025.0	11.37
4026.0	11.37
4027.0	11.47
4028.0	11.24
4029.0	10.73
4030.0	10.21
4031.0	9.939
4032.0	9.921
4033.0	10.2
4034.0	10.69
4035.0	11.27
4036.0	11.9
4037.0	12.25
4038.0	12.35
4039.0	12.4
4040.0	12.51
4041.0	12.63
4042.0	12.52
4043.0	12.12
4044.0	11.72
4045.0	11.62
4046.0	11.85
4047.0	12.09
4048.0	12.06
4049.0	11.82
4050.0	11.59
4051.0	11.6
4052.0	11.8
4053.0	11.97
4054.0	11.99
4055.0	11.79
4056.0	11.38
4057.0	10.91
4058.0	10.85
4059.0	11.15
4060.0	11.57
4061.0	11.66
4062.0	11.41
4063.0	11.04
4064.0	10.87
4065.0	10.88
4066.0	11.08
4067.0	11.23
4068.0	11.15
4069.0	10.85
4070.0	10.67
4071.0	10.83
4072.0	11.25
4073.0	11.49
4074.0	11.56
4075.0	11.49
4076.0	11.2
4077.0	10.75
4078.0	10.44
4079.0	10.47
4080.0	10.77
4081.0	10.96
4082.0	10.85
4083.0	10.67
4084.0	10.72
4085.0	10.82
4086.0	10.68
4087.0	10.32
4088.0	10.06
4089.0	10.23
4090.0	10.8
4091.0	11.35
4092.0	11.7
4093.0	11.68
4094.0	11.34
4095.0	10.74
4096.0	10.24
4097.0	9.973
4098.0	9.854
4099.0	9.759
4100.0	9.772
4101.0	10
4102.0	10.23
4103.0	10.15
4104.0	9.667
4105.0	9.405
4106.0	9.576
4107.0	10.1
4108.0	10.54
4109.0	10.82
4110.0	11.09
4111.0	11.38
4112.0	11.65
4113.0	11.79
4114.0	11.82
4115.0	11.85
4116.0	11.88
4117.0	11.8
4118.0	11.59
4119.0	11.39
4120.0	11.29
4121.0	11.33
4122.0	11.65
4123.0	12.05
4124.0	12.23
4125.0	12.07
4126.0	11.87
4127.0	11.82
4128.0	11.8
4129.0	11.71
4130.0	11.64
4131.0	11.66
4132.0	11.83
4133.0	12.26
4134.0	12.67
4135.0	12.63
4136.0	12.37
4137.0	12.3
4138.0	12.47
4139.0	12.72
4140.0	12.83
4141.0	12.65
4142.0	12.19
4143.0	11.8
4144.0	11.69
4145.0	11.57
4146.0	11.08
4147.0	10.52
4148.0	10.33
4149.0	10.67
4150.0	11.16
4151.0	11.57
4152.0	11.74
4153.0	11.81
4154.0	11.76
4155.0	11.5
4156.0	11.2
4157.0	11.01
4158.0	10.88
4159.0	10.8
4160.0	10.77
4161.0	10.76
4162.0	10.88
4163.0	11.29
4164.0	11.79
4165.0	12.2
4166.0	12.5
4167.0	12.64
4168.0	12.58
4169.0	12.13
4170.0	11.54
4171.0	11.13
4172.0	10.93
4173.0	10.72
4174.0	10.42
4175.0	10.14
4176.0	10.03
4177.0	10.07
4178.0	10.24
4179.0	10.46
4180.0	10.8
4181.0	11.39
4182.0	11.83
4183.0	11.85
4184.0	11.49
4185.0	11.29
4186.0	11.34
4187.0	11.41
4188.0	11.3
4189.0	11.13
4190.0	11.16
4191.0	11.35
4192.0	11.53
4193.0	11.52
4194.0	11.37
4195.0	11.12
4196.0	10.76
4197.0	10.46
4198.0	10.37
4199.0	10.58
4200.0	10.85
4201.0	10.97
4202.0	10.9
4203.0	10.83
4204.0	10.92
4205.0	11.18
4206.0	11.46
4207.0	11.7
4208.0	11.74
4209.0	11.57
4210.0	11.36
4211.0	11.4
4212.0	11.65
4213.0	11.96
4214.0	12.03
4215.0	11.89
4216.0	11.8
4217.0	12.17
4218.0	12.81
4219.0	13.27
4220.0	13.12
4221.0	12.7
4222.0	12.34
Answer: 1.27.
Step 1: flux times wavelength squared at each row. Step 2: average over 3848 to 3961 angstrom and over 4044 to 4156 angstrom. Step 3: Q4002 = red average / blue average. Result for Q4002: 1.3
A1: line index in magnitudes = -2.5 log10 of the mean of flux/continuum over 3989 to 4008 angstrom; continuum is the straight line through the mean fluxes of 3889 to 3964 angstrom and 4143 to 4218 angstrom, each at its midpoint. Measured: -0.13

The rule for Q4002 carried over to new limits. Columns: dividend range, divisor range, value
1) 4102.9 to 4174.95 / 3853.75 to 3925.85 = 1.30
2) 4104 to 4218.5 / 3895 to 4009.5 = 1.32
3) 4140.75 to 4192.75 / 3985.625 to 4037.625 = 1.07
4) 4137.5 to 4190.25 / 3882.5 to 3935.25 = 1.41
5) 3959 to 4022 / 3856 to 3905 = 1.10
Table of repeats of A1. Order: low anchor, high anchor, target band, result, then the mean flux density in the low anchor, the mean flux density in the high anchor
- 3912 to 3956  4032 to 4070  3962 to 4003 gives 0.07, 9.22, 11.6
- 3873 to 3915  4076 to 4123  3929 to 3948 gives 0.19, 9.31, 10.8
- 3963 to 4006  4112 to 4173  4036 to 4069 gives -0.11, 9.75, 11.7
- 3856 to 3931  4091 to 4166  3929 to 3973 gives 0.18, 9.9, 11.3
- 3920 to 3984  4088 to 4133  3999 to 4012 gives -0.17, 8.89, 11.1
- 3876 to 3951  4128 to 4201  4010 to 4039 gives -0.14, 9.1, 11.4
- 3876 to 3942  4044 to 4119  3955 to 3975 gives 0.15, 9.05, 11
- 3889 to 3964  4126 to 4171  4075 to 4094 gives 0.02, 9.3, 11.7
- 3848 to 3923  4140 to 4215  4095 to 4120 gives 0.03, 9.94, 11.3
